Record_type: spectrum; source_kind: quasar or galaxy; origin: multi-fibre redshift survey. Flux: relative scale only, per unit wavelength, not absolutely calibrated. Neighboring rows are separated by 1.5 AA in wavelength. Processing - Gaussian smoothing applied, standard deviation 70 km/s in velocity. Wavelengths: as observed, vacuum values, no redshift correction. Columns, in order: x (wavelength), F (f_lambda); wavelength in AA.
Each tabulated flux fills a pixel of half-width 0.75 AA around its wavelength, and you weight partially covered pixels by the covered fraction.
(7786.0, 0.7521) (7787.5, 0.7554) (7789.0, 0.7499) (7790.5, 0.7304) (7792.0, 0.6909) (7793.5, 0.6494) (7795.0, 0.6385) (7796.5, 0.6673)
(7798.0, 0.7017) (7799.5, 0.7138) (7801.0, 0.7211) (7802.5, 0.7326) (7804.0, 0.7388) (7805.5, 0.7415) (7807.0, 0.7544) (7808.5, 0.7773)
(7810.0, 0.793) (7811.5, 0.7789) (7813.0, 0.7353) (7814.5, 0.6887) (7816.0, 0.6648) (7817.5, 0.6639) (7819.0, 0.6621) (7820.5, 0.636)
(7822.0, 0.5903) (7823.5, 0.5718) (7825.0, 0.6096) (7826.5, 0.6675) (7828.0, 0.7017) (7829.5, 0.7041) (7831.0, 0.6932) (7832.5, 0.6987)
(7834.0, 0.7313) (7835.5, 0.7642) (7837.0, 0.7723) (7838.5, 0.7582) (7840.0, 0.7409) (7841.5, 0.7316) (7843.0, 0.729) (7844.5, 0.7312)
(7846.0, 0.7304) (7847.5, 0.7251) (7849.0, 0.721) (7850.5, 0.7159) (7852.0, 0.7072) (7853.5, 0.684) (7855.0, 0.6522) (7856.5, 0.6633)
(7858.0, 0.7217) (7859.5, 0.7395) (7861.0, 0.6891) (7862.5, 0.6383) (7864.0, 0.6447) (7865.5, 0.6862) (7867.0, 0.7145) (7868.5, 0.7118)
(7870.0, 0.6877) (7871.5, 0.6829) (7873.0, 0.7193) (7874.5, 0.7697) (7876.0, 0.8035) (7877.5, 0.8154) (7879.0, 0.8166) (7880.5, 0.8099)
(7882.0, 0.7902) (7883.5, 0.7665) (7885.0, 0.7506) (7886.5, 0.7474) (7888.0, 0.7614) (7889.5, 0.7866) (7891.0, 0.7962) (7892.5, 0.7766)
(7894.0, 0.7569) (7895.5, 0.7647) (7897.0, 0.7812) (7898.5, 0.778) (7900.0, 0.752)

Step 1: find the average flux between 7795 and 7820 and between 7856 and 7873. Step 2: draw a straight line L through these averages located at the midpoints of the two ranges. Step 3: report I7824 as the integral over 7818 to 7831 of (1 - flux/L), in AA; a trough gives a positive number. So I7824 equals 1.2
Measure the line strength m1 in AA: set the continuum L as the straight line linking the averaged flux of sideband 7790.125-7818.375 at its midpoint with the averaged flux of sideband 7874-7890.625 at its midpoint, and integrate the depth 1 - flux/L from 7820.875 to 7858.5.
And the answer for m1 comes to 2.3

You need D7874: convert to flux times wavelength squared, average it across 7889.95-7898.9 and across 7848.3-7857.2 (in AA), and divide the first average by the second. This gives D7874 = 1.1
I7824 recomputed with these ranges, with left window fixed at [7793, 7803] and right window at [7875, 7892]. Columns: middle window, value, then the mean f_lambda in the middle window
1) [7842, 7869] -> 1.9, 0.7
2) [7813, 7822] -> 0.6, 0.663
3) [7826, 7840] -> 0.1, 0.723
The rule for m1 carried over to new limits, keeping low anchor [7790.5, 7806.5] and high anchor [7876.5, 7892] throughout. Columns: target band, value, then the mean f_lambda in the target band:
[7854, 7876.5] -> 1.93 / 0.7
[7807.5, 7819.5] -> -0.11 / 0.722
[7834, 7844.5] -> -0.08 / 0.747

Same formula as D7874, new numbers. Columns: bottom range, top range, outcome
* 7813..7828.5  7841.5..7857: 1.10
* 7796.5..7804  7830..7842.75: 1.04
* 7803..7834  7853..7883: 1.05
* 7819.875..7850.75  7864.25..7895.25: 1.09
